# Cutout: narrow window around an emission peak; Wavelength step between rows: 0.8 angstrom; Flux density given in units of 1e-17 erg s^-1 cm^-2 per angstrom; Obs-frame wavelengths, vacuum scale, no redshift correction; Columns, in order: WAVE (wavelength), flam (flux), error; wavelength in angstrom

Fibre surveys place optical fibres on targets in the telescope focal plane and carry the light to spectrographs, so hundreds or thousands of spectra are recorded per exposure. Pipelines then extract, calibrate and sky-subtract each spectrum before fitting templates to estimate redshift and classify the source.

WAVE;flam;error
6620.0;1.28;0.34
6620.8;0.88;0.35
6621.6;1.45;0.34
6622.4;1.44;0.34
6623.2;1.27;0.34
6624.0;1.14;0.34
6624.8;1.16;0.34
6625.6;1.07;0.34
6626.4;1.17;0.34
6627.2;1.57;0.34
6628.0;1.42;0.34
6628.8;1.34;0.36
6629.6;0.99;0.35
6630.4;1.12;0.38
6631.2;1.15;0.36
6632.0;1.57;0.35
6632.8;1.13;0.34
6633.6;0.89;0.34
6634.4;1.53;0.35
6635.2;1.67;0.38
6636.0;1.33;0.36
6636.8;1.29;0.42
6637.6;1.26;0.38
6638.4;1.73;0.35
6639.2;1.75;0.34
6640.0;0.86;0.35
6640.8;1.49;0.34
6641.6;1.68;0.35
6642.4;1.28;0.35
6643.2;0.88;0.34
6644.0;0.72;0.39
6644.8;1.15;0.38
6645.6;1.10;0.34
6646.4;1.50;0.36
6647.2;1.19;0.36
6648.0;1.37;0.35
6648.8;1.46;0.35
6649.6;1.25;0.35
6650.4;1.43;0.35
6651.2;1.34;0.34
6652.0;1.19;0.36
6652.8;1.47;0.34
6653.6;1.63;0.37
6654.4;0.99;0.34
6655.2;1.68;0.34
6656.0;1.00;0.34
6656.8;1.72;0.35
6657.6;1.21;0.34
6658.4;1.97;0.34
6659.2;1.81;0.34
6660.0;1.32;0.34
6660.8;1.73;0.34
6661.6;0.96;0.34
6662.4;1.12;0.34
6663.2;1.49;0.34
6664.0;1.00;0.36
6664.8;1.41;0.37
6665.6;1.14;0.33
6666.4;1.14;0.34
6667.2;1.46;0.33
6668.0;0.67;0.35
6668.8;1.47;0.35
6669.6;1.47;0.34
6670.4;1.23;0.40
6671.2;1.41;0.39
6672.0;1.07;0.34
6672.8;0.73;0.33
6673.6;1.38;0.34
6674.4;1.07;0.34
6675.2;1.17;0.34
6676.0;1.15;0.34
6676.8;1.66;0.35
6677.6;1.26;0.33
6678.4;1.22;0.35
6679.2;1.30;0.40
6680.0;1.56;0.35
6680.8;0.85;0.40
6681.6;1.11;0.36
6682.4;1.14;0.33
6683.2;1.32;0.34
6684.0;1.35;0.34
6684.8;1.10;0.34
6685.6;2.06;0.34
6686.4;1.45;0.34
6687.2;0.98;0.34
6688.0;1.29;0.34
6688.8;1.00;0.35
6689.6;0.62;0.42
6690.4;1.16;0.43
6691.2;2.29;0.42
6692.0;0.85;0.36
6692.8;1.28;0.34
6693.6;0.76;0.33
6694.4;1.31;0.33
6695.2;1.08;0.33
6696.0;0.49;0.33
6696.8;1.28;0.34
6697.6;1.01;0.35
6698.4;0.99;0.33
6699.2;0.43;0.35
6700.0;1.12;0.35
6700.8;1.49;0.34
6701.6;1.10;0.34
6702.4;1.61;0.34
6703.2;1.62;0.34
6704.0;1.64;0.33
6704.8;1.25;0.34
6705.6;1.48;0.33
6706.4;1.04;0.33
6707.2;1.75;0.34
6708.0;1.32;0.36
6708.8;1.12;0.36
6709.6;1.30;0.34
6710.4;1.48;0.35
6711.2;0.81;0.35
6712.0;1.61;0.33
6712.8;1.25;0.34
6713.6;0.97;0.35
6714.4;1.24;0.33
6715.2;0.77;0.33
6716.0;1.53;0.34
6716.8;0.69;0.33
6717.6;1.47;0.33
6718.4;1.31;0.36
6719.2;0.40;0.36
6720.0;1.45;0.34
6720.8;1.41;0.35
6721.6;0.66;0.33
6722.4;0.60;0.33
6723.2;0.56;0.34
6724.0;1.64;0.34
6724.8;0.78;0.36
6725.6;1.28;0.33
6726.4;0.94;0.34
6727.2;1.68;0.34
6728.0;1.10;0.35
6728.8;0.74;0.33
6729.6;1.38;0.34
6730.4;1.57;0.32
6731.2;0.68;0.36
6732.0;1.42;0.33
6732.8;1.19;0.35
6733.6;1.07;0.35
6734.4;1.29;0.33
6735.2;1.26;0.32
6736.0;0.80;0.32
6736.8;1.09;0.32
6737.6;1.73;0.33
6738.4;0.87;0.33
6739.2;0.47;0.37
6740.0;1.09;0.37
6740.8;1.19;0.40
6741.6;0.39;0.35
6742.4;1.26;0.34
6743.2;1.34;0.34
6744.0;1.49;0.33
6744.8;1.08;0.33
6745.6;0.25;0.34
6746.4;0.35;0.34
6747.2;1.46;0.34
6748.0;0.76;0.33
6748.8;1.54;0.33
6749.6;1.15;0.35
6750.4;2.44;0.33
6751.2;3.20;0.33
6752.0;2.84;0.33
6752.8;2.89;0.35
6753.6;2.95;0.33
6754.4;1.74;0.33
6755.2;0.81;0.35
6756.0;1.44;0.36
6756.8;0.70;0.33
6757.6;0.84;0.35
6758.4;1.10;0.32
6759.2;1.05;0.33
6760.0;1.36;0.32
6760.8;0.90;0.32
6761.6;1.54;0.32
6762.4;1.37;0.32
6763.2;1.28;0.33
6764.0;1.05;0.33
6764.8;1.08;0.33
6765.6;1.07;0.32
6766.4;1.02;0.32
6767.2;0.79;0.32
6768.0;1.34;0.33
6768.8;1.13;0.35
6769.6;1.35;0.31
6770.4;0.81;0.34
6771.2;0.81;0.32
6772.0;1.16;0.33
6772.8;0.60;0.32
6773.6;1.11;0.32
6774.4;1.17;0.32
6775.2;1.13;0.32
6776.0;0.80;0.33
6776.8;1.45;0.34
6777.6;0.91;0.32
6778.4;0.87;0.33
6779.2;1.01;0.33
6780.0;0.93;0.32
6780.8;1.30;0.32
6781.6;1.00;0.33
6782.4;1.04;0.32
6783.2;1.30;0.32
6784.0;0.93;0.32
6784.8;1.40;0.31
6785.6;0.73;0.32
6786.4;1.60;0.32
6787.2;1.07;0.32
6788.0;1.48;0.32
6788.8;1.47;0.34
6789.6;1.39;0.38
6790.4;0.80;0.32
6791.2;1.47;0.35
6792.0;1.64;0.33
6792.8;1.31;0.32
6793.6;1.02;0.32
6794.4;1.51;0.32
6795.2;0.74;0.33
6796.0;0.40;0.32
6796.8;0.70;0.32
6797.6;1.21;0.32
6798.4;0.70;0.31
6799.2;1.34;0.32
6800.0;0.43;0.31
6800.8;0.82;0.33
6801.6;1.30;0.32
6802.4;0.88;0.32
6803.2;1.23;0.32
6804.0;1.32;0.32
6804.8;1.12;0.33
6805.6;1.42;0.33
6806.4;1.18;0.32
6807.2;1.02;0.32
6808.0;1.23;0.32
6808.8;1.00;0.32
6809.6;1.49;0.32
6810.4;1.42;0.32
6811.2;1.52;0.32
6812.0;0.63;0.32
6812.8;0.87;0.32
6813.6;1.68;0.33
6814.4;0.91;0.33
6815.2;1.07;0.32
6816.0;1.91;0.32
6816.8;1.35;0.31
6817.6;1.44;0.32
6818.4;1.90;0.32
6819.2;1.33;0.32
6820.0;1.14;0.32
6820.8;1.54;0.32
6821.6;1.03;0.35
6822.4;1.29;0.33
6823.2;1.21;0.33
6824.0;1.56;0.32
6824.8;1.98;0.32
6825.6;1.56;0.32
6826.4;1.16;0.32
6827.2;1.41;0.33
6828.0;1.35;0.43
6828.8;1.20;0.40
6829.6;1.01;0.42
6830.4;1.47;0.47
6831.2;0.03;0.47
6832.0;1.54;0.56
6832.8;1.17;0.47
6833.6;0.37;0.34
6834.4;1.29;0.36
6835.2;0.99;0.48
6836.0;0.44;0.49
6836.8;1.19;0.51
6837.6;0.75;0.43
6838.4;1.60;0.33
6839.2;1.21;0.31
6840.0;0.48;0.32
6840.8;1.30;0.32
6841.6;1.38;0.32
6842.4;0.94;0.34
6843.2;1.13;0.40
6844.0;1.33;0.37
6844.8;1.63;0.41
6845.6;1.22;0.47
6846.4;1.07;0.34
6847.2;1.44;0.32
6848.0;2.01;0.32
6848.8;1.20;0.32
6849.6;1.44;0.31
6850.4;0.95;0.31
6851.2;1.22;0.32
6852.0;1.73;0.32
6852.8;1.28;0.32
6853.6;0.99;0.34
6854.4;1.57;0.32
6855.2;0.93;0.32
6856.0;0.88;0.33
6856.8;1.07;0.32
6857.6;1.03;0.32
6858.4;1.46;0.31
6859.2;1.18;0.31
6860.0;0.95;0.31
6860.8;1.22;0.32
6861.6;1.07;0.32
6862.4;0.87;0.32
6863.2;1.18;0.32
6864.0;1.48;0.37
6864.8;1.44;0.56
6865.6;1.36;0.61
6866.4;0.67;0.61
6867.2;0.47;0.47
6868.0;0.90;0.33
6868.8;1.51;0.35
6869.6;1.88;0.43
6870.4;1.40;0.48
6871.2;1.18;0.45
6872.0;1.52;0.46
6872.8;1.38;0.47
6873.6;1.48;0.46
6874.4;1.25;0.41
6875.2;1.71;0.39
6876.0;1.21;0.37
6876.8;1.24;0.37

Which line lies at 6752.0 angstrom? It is H-beta 4861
